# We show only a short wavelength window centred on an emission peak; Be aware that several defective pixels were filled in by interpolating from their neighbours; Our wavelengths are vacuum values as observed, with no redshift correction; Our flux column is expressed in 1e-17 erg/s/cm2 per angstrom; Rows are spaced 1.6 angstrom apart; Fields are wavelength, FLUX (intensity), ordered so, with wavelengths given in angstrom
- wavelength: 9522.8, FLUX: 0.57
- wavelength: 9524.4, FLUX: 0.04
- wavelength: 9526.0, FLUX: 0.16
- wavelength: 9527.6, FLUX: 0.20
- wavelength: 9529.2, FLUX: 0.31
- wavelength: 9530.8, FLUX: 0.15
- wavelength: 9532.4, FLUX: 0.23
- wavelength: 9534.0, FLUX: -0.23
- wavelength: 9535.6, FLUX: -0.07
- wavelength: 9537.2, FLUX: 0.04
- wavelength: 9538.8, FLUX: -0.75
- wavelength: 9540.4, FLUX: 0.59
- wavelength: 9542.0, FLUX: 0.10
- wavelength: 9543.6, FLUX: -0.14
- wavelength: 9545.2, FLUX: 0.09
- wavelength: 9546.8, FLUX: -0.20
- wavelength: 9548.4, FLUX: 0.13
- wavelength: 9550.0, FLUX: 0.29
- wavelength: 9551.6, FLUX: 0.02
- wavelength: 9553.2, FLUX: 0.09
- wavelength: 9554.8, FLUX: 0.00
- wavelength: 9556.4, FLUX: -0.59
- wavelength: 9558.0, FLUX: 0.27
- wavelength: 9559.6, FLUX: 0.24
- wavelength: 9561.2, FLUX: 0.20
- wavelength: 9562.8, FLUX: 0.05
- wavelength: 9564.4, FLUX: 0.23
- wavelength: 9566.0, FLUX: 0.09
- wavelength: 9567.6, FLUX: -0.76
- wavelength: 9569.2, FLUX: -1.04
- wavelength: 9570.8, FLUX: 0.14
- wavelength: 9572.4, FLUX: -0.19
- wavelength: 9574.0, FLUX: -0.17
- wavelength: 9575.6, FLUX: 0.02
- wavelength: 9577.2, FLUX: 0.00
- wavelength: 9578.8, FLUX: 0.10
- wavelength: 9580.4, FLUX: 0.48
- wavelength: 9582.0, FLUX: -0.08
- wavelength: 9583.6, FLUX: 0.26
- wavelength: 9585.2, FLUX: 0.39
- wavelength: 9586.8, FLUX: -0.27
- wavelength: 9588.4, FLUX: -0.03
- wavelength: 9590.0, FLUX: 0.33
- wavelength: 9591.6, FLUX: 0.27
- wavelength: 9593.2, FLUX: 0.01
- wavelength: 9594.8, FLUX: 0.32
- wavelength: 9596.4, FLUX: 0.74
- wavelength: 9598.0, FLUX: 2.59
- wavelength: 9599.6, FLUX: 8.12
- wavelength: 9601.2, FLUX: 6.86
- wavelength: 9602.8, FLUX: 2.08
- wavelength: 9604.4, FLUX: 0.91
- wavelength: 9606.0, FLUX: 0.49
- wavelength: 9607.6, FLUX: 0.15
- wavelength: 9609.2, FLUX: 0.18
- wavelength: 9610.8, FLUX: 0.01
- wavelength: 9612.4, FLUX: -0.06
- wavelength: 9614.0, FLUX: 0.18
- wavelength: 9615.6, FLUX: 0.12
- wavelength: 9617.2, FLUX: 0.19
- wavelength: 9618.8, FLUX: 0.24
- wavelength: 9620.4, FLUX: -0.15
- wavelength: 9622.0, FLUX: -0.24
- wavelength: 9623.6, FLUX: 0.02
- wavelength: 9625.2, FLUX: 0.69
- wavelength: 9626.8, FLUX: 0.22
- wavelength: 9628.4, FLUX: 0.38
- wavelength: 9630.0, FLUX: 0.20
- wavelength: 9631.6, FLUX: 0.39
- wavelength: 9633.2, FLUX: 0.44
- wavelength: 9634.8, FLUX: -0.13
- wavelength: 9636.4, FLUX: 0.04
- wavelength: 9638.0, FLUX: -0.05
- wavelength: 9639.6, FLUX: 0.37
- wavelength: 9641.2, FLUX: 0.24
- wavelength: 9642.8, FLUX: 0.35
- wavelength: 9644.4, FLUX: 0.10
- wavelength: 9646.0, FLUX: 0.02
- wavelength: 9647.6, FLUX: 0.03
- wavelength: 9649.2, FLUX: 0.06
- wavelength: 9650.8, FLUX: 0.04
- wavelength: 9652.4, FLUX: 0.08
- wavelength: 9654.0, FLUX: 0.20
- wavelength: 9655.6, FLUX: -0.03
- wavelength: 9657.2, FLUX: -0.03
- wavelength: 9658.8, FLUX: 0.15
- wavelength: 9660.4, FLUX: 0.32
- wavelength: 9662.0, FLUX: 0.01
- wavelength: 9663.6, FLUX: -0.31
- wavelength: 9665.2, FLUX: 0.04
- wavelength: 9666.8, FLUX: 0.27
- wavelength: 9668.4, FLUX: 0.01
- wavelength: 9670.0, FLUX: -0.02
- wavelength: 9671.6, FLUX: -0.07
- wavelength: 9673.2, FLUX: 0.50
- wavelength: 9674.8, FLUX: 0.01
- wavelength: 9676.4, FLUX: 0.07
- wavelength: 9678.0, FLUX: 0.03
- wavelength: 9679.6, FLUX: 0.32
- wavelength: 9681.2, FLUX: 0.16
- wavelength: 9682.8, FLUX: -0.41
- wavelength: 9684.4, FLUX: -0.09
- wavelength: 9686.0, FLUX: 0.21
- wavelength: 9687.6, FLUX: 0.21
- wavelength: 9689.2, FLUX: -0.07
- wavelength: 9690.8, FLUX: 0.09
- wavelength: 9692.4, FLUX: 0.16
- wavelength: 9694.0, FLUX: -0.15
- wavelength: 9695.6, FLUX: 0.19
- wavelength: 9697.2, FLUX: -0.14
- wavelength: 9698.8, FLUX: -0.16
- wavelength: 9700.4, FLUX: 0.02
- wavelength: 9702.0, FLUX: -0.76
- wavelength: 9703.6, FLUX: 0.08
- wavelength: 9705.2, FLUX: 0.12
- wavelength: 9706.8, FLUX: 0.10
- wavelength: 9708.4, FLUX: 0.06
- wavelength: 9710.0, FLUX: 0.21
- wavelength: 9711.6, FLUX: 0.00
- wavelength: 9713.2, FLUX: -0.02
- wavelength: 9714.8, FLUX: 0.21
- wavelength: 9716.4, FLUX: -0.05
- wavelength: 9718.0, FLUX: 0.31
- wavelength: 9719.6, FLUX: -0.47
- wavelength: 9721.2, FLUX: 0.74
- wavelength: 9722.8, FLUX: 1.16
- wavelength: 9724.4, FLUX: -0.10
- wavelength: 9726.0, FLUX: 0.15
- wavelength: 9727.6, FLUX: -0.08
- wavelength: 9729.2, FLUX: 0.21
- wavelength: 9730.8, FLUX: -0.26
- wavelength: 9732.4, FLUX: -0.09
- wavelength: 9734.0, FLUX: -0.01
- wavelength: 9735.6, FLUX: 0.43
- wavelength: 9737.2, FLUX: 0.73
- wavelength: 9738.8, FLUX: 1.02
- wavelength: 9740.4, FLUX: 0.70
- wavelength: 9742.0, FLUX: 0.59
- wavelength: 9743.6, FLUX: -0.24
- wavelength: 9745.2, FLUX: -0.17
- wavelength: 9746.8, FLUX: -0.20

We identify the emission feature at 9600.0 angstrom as H-alpha 6563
